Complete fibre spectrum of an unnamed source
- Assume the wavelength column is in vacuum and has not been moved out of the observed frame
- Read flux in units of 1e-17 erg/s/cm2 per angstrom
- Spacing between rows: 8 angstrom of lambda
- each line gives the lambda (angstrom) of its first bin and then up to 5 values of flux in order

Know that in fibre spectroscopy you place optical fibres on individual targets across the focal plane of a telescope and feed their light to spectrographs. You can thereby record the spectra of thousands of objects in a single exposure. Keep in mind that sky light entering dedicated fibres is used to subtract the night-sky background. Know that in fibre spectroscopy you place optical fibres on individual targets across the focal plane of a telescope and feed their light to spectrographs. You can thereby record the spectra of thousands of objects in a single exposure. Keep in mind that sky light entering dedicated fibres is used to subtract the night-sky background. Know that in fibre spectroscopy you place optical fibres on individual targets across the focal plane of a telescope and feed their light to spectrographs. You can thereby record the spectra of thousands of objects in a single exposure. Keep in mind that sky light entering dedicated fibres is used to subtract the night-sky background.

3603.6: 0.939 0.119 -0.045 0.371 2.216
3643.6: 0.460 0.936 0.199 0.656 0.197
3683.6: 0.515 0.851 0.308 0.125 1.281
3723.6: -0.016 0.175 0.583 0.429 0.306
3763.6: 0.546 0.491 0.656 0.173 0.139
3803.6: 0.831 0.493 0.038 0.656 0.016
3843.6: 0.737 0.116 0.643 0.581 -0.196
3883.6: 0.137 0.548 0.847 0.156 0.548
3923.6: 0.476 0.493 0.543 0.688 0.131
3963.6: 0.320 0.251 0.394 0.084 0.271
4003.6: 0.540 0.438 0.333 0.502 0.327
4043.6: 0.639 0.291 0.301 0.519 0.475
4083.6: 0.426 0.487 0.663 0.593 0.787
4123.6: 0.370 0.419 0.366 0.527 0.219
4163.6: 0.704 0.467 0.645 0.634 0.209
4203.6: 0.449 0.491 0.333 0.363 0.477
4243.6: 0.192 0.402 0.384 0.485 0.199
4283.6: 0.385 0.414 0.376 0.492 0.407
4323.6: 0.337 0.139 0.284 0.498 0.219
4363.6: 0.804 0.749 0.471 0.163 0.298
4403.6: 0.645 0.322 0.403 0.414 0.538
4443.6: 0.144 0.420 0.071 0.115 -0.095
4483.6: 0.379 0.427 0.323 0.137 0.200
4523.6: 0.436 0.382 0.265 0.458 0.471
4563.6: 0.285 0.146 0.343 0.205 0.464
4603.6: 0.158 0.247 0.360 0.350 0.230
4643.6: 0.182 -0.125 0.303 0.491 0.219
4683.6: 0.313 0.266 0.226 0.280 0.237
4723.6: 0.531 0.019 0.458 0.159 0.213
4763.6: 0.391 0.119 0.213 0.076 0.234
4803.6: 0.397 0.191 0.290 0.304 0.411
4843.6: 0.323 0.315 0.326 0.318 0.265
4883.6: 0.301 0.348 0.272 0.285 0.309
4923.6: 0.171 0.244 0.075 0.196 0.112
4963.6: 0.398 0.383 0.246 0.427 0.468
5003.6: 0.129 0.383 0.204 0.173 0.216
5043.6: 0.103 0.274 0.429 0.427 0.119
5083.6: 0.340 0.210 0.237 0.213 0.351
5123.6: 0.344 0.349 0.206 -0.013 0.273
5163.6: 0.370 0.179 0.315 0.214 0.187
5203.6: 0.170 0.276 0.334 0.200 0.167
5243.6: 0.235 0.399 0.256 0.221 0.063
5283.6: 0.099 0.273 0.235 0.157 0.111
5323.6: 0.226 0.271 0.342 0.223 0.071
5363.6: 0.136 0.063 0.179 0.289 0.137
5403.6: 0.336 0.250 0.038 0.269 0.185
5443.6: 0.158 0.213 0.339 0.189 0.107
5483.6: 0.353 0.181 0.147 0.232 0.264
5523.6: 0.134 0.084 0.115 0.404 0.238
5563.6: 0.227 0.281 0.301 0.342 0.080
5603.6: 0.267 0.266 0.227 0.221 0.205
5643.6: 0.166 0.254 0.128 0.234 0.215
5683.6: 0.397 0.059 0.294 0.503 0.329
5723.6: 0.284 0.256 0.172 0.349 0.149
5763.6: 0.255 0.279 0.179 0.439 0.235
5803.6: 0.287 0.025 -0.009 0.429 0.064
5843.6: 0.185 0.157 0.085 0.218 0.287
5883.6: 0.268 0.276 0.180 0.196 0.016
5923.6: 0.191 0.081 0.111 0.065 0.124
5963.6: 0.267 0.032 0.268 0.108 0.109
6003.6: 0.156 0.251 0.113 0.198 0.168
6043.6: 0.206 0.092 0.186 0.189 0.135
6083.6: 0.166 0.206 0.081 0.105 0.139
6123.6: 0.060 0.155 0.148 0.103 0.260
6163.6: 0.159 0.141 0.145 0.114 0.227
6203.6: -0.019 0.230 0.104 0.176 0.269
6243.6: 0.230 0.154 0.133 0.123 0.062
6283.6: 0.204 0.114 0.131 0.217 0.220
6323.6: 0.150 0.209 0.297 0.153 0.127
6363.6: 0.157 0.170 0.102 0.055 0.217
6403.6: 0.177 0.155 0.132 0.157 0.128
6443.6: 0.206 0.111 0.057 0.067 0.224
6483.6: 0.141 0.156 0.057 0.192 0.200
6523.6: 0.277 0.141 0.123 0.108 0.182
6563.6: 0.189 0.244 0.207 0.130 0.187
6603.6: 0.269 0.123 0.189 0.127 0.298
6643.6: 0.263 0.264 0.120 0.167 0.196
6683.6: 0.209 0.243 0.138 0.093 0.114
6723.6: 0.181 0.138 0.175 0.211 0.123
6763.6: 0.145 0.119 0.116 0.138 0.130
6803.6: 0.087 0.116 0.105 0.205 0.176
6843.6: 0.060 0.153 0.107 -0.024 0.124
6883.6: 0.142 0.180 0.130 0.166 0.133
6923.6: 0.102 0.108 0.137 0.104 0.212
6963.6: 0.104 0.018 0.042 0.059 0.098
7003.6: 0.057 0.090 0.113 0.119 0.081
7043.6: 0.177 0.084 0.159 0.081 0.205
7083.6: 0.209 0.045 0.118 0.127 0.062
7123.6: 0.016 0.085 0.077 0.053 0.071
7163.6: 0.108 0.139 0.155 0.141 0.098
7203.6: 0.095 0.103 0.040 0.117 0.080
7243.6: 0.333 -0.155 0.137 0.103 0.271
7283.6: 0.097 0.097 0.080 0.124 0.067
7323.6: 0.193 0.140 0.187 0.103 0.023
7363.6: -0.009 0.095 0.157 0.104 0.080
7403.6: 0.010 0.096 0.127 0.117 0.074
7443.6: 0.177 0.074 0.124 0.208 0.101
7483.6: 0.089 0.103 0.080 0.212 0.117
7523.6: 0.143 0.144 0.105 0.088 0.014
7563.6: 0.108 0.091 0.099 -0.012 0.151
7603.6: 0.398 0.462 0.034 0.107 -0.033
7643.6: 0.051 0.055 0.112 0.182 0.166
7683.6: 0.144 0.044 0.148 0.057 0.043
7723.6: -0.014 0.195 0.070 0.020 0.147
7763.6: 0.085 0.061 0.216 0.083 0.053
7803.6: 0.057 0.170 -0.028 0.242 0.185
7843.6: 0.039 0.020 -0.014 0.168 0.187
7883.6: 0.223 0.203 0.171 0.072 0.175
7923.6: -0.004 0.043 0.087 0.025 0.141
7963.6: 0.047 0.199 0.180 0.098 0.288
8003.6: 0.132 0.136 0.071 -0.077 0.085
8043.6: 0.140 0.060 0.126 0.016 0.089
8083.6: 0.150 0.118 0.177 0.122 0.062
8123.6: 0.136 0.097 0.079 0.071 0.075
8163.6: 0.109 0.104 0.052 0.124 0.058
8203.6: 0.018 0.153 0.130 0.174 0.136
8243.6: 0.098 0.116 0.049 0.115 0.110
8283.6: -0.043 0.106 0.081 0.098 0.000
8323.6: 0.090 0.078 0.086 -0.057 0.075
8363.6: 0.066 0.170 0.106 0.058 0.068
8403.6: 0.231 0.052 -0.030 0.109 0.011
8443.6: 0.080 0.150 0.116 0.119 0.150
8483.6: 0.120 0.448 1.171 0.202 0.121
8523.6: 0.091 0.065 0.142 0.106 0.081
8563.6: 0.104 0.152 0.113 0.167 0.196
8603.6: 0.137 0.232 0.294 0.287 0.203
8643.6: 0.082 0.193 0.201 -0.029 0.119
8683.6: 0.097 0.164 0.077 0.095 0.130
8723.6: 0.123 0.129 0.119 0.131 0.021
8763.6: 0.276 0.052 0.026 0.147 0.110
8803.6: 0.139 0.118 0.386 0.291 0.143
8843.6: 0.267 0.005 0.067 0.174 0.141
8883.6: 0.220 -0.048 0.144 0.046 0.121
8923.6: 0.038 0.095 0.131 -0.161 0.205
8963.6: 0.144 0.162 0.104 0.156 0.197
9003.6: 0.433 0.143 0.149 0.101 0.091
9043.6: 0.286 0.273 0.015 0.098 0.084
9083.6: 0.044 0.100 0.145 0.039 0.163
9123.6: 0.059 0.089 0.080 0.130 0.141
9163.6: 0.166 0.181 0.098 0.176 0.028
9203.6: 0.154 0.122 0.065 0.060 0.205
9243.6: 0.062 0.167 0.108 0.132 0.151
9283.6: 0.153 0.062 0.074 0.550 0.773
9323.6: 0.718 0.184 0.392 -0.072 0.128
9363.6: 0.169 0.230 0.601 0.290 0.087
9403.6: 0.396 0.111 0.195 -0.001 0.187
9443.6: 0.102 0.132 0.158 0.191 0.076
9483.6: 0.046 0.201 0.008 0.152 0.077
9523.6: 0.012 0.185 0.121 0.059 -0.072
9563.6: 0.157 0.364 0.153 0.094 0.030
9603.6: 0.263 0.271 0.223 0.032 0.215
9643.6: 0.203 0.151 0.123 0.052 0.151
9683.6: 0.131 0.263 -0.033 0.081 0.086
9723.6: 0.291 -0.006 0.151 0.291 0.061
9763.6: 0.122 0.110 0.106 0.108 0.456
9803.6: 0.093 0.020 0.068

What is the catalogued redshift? 1.28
